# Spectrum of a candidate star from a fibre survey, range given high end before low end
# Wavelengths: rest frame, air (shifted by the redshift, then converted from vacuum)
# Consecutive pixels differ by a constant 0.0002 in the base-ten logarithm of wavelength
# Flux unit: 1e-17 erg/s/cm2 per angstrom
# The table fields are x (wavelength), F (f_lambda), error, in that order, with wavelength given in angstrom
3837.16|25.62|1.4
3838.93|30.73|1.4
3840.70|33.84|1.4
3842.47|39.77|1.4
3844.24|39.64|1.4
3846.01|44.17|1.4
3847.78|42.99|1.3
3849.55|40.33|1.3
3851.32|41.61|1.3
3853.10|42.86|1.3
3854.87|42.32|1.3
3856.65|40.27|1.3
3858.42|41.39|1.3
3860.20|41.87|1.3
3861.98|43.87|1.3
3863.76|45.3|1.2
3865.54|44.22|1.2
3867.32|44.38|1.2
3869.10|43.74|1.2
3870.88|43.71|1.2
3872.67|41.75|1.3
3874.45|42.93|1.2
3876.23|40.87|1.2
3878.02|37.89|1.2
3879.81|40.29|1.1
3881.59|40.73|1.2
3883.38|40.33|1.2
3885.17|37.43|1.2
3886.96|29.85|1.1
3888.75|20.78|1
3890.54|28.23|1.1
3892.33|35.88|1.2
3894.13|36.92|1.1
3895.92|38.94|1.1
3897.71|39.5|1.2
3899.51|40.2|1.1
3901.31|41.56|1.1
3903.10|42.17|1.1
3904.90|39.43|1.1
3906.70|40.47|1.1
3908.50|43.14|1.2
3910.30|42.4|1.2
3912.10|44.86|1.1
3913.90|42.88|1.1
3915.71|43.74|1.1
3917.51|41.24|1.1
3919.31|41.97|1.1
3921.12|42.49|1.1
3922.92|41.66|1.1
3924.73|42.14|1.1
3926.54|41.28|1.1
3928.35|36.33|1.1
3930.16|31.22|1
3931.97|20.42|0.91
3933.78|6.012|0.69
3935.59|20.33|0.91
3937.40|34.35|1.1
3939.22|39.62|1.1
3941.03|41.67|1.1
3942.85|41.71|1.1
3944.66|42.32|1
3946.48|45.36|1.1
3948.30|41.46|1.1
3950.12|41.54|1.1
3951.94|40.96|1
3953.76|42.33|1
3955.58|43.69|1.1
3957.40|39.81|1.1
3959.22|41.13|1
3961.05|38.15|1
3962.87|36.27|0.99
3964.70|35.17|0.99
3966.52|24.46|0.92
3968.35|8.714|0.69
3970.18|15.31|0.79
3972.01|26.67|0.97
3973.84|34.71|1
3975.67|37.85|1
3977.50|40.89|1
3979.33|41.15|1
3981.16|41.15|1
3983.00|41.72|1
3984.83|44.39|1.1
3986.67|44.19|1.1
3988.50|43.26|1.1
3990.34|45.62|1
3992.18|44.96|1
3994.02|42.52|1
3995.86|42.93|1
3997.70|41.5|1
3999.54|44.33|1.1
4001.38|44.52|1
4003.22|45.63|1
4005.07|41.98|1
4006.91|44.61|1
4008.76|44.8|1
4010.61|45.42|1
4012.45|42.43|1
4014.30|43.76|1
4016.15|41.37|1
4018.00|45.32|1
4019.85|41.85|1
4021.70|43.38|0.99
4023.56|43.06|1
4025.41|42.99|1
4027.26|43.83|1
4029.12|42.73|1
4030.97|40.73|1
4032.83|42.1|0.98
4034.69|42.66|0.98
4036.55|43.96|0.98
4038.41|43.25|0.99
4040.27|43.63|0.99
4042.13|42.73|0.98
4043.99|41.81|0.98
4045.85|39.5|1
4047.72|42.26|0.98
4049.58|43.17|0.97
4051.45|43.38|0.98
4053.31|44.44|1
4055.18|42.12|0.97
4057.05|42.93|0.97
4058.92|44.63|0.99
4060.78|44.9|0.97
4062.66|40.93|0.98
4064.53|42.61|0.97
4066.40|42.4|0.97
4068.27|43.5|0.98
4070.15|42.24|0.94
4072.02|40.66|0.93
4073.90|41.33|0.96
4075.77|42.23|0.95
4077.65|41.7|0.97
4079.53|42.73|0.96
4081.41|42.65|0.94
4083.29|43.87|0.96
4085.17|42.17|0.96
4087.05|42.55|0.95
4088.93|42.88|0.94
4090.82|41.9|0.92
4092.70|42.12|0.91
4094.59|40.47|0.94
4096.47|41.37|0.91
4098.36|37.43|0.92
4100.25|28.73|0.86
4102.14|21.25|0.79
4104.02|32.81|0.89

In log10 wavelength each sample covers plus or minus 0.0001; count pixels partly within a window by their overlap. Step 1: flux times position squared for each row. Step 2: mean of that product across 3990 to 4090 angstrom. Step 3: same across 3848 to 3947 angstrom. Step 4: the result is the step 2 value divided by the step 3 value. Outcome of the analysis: 1.19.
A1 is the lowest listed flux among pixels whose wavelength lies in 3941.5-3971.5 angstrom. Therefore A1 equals 8.714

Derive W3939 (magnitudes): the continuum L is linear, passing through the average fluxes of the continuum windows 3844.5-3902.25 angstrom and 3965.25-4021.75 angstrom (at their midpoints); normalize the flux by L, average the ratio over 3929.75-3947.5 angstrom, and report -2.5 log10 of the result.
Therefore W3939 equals 0.222 mag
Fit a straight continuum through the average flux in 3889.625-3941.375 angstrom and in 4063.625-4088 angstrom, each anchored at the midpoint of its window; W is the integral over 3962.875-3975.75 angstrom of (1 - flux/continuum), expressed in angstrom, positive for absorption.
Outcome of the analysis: 4.25 angstrom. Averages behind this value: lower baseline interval 37.2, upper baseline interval 42.4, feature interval 26.1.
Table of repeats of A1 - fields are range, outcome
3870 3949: 6.012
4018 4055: 39.5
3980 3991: 41.15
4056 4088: 40.66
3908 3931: 31.22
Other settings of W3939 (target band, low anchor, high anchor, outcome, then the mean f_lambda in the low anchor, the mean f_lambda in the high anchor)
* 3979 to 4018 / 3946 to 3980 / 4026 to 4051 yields -0.127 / 35.4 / 42.5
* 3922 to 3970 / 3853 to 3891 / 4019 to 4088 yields 0.171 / 39.8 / 42.6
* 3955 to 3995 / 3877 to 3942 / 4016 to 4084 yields 0.079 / 36.9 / 42.7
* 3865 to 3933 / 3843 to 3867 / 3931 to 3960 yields 0.011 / 42.4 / 36.4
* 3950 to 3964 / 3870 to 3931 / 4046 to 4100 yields -0.004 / 39.3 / 42.1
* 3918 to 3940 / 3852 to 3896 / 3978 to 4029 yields 0.230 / 39.5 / 43.4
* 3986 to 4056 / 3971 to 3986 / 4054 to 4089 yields -0.075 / 38.5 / 42.6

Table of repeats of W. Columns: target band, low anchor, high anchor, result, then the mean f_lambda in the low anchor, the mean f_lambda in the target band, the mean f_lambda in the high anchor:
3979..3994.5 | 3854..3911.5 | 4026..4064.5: -0.60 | 39.8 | 43.3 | 42.8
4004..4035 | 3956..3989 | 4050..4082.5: -3.30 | 35.3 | 43.1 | 42.7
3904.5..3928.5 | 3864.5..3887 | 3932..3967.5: -2.22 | 41.1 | 41.9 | 36.2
